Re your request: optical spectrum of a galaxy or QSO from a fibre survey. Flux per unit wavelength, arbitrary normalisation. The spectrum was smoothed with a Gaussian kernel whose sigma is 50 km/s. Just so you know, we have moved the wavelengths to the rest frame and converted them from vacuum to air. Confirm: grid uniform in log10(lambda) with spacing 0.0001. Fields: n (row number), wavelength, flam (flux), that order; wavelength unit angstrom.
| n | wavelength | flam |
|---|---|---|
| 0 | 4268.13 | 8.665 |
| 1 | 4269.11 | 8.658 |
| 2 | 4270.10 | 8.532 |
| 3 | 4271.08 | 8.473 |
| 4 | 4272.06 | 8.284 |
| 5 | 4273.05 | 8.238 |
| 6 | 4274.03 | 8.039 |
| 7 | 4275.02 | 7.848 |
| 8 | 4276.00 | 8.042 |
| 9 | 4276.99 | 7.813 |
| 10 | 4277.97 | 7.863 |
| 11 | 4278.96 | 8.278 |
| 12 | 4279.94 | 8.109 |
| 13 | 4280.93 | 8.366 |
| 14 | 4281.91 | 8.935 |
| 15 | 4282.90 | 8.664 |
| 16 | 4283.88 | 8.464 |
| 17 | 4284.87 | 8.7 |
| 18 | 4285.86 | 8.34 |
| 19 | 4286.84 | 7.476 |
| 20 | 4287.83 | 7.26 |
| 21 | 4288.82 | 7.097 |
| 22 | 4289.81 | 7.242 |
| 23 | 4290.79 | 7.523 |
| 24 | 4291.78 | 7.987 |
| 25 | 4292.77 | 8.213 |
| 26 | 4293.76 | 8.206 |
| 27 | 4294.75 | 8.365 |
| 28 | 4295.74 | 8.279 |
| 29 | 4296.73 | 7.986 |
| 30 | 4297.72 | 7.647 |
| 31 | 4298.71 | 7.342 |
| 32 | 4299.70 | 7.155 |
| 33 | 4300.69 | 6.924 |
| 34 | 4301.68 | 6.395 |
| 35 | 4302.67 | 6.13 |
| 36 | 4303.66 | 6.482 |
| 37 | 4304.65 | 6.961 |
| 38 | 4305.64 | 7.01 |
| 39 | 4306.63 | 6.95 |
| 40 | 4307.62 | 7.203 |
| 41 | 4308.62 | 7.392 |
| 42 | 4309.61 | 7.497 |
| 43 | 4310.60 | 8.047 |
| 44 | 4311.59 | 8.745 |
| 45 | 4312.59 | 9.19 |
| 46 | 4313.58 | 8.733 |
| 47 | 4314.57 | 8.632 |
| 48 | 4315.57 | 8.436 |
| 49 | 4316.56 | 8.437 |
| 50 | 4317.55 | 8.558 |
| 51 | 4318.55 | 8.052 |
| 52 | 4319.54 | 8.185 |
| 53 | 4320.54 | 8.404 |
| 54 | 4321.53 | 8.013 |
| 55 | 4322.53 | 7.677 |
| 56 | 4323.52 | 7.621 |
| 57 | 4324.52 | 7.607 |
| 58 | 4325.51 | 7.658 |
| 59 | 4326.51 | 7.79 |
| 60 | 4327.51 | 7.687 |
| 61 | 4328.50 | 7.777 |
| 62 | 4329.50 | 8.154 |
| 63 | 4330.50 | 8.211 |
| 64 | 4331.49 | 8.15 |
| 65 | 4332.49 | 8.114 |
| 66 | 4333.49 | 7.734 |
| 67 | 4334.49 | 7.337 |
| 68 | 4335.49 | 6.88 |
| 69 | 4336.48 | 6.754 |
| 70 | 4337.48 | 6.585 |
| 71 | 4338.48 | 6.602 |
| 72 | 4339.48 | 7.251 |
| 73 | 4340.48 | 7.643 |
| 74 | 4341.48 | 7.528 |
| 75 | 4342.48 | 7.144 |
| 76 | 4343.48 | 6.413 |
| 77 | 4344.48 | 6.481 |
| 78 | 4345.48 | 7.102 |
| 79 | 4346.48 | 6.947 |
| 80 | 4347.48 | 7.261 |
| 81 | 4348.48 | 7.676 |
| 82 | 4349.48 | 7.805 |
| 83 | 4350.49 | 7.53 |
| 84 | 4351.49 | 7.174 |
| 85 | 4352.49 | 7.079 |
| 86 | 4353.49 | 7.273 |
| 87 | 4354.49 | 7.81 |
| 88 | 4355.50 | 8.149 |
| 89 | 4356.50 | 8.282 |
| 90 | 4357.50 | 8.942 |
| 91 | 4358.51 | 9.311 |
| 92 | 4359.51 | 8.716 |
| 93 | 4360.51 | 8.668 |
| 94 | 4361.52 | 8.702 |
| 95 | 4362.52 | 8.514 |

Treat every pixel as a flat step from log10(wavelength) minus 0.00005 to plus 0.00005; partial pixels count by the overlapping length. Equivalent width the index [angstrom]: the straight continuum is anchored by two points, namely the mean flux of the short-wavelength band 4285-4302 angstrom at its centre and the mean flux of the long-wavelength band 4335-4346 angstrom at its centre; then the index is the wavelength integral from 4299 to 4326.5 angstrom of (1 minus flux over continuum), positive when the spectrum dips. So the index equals -1.3 angstrom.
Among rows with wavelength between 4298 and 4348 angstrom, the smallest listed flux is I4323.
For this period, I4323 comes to 6.13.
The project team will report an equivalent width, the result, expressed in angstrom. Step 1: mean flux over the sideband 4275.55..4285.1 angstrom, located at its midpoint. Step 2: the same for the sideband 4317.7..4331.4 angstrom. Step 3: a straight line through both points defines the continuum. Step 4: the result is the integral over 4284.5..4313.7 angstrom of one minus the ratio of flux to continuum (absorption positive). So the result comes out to 2.0 angstrom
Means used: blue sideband 8.31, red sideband 7.93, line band 7.6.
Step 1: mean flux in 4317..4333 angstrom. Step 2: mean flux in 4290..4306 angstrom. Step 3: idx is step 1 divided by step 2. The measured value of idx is 1.1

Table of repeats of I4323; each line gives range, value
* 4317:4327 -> 7.607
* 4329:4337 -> 6.754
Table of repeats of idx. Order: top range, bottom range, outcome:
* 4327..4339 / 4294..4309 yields 1.04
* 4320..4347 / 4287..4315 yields 0.98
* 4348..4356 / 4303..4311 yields 1.06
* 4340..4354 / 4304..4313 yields 0.95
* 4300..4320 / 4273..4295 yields 0.96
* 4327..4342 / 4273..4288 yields 0.92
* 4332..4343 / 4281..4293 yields 0.90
